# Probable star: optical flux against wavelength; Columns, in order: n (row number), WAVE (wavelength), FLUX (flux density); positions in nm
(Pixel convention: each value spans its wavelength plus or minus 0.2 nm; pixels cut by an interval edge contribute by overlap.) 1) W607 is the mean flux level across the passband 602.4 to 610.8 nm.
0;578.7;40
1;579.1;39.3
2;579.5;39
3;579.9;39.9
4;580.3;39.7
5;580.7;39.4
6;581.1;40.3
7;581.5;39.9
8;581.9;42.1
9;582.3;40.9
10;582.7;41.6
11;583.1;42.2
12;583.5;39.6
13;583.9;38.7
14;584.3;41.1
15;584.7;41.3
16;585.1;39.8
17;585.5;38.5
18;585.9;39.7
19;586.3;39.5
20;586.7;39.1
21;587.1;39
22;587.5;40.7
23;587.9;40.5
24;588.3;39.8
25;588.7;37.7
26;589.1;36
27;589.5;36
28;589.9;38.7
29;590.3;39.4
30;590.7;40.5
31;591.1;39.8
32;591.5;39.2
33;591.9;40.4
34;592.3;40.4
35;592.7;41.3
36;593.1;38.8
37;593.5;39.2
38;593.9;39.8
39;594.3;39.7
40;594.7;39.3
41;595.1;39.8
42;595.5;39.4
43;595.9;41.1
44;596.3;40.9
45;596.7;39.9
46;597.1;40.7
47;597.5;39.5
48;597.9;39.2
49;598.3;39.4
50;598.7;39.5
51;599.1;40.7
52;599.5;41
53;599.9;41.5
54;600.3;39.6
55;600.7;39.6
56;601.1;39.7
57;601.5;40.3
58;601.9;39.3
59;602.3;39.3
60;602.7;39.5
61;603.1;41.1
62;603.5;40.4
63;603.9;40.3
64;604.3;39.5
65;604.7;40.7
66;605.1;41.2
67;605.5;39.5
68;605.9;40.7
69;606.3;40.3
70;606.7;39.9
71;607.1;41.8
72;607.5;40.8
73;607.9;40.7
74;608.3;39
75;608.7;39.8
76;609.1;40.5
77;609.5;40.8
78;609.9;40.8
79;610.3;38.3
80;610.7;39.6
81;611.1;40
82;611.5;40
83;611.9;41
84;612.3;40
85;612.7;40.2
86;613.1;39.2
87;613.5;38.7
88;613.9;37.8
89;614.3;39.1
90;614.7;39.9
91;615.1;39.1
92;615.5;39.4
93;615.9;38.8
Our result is 40.2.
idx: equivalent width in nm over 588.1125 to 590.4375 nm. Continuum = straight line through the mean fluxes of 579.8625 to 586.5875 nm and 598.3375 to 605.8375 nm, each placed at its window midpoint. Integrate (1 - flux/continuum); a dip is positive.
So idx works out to 0.13 nm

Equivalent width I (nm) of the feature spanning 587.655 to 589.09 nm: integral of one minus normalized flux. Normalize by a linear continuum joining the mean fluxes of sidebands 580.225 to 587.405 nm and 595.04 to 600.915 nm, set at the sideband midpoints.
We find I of 0.04 nm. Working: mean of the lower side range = 40.1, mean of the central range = 38.9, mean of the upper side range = 40.1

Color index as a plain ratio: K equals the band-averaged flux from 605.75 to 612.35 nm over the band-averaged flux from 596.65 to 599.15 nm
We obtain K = 1.01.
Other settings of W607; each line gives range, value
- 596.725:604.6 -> 40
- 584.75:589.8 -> 38.9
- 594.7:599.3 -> 40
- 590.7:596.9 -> 40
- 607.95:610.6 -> 39.9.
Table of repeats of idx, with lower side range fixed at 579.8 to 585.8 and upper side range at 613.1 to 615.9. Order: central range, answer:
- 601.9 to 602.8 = 0.00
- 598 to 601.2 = -0.04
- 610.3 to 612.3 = -0.04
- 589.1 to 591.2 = 0.08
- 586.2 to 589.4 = 0.10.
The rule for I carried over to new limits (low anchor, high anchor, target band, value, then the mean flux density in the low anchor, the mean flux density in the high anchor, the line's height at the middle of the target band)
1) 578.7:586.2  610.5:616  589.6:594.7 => 0.035 nm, 40.2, 39.5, 39.9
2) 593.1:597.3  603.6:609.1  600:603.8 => 0.023 nm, 39.9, 40.3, 40.2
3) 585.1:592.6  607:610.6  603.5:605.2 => -0.016 nm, 39.2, 40.2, 40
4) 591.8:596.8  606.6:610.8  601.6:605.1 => 0.003 nm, 40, 40.2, 40.1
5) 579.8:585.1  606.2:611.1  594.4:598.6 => 0.044 nm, 40.5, 40.2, 40.3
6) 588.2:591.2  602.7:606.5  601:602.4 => 0.011 nm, 38.4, 40.4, 40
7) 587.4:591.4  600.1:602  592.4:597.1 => -0.085 nm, 38.9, 39.7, 39.3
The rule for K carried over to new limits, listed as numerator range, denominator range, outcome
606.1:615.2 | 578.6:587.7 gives 1.00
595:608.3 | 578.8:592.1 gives 1.01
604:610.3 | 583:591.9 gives 1.02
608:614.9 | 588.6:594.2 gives 1.01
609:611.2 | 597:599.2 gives 1.01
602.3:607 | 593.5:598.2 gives 1.01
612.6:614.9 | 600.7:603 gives 0.99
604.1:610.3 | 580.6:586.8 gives 1.00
